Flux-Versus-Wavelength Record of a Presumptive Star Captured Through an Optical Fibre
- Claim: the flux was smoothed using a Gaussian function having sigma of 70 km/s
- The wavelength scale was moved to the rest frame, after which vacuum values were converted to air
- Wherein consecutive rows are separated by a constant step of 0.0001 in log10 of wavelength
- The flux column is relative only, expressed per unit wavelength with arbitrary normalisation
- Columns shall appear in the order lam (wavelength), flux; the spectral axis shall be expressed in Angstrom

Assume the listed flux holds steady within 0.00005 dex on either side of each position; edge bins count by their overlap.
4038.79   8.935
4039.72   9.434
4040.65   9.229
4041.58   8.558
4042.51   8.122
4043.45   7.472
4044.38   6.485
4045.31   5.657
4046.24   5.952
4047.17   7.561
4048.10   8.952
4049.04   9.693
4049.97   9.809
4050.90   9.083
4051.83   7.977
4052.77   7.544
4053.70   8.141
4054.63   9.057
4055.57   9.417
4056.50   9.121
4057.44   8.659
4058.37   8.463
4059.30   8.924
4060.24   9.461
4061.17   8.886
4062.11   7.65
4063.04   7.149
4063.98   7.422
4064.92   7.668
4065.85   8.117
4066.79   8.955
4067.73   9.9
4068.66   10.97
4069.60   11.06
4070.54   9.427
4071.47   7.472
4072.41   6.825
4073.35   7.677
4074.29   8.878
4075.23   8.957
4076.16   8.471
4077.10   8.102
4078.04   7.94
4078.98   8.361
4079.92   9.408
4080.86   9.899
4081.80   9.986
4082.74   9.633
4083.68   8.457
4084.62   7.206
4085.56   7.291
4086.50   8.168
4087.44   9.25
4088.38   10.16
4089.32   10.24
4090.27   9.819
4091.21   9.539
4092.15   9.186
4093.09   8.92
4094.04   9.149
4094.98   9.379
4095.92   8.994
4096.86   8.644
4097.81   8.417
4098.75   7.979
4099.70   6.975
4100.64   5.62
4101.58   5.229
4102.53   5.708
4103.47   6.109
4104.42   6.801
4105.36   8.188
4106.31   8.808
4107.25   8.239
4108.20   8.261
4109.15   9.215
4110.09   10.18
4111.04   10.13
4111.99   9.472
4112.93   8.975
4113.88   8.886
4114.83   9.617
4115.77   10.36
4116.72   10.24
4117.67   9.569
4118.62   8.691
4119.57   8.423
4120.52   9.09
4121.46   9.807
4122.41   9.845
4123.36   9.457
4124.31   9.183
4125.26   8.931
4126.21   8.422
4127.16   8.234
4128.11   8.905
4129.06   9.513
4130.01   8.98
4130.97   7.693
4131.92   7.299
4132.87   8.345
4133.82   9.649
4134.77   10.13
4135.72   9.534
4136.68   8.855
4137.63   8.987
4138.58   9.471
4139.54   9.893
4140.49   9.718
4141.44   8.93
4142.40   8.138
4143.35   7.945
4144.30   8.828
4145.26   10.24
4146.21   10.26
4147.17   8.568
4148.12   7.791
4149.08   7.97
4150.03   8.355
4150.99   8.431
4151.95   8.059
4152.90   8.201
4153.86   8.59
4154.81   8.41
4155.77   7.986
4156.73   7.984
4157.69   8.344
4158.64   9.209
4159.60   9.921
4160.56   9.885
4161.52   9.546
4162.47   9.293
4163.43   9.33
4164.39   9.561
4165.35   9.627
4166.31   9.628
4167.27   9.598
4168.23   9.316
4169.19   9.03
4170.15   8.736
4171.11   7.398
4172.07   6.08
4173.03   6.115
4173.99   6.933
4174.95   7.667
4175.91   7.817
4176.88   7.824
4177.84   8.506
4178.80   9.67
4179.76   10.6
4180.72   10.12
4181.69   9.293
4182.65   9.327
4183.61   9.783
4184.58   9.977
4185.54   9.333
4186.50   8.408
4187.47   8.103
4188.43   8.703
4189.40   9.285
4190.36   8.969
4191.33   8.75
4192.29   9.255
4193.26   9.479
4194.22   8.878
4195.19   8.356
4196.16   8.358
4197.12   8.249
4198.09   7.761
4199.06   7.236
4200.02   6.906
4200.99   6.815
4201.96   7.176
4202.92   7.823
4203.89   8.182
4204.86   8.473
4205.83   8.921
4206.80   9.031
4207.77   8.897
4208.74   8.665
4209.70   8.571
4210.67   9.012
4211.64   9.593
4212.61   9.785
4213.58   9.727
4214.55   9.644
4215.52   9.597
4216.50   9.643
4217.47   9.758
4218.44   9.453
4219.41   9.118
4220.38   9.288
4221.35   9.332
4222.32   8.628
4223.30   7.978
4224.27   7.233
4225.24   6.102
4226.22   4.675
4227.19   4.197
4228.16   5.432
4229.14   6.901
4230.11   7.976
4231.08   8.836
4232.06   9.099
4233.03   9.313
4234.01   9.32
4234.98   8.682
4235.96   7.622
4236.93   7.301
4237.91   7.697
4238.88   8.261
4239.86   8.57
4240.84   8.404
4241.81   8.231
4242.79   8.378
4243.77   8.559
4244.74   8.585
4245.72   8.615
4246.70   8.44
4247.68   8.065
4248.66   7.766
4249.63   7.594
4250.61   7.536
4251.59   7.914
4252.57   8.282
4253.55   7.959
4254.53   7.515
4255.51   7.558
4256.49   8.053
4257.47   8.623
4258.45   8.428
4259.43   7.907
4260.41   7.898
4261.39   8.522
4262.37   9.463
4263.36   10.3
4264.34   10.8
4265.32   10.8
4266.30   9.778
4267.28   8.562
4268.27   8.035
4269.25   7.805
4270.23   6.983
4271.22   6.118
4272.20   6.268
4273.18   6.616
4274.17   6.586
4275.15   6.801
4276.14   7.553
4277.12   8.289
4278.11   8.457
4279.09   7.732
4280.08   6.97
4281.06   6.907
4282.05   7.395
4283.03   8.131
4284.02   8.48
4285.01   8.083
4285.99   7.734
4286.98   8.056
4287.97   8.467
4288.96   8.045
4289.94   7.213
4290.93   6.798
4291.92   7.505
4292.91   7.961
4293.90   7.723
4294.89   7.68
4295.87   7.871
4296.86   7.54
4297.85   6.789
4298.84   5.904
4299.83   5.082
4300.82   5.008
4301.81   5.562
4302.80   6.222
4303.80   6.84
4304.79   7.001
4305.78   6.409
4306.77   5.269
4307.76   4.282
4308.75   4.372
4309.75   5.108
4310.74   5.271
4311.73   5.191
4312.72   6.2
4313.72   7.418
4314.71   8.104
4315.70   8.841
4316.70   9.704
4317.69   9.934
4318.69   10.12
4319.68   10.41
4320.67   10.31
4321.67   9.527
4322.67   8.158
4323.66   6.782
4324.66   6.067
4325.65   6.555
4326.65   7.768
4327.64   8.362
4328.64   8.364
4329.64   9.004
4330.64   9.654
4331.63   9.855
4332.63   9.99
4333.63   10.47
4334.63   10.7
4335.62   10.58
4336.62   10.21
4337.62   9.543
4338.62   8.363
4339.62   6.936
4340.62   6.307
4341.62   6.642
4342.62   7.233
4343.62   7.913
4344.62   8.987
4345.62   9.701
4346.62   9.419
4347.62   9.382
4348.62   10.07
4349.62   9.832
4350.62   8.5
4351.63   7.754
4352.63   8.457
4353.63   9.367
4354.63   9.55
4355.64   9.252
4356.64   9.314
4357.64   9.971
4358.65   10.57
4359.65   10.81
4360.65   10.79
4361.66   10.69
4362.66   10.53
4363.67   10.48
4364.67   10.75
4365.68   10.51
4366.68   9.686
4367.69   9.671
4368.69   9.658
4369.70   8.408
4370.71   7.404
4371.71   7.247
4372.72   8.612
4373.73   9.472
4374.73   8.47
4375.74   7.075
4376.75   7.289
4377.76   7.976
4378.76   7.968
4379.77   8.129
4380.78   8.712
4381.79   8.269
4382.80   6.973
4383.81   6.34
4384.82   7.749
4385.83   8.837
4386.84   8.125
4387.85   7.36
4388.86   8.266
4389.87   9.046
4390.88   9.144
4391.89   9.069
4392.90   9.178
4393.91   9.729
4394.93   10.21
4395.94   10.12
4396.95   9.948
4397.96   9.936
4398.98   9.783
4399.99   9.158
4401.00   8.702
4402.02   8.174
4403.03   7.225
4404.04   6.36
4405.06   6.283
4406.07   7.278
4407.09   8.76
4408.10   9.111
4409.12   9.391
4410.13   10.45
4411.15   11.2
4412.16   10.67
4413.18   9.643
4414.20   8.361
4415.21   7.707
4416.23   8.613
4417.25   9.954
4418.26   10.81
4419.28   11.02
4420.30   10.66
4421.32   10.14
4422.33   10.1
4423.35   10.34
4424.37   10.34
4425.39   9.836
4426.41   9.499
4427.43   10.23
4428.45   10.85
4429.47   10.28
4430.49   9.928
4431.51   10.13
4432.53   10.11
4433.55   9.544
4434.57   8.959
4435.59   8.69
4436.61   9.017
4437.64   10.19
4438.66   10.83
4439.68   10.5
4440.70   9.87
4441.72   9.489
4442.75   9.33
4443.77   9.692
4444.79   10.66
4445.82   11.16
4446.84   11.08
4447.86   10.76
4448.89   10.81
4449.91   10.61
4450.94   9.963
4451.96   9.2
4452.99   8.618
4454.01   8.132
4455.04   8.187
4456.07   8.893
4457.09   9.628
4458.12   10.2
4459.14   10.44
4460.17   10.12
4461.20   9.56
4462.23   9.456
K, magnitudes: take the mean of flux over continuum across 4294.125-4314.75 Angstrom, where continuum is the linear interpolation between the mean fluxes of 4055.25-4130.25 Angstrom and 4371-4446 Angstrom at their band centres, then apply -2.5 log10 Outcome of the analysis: 0.42 mag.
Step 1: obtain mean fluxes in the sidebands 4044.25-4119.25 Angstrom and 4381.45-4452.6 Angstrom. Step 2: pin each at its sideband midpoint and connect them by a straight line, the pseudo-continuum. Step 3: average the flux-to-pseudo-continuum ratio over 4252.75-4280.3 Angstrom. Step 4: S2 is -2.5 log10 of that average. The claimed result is 0.12 mag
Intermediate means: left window 8.57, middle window 8.1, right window 9.43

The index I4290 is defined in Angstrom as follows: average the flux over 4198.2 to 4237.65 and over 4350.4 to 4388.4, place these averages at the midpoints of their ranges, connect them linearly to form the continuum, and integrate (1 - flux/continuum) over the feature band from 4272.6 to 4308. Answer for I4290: 5.9 Angstrom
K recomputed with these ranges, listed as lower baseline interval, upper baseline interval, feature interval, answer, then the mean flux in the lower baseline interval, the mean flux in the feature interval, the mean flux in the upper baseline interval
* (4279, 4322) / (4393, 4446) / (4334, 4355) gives -0.09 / 7.29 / 8.84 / 9.58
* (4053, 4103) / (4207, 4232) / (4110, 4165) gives -0.07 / 8.57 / 9.03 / 8.34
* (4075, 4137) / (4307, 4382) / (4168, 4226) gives 0.01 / 8.74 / 8.59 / 8.65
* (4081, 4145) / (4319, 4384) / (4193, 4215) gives 0.04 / 8.79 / 8.49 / 8.9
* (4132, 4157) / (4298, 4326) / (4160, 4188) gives -0.05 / 8.8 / 8.85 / 6.99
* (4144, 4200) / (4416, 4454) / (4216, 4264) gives 0.12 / 8.72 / 8.15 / 10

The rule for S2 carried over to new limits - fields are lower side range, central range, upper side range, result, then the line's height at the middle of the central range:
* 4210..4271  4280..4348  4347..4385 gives 0.13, 8.74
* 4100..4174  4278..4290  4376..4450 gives 0.16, 9.03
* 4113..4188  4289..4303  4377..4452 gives 0.32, 9.15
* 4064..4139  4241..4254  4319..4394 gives 0.08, 8.81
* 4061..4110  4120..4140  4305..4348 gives -0.08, 8.39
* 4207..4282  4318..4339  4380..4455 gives -0.04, 8.77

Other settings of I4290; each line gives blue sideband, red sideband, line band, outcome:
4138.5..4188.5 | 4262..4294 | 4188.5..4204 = 0.6 Angstrom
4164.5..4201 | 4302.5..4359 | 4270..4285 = 1.9 Angstrom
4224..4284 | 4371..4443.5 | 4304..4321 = 2.3 Angstrom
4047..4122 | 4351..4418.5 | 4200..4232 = 2.0 Angstrom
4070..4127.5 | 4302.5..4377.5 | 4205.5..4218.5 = -1.1 Angstrom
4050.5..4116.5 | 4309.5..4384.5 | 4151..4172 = -0.5 Angstrom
